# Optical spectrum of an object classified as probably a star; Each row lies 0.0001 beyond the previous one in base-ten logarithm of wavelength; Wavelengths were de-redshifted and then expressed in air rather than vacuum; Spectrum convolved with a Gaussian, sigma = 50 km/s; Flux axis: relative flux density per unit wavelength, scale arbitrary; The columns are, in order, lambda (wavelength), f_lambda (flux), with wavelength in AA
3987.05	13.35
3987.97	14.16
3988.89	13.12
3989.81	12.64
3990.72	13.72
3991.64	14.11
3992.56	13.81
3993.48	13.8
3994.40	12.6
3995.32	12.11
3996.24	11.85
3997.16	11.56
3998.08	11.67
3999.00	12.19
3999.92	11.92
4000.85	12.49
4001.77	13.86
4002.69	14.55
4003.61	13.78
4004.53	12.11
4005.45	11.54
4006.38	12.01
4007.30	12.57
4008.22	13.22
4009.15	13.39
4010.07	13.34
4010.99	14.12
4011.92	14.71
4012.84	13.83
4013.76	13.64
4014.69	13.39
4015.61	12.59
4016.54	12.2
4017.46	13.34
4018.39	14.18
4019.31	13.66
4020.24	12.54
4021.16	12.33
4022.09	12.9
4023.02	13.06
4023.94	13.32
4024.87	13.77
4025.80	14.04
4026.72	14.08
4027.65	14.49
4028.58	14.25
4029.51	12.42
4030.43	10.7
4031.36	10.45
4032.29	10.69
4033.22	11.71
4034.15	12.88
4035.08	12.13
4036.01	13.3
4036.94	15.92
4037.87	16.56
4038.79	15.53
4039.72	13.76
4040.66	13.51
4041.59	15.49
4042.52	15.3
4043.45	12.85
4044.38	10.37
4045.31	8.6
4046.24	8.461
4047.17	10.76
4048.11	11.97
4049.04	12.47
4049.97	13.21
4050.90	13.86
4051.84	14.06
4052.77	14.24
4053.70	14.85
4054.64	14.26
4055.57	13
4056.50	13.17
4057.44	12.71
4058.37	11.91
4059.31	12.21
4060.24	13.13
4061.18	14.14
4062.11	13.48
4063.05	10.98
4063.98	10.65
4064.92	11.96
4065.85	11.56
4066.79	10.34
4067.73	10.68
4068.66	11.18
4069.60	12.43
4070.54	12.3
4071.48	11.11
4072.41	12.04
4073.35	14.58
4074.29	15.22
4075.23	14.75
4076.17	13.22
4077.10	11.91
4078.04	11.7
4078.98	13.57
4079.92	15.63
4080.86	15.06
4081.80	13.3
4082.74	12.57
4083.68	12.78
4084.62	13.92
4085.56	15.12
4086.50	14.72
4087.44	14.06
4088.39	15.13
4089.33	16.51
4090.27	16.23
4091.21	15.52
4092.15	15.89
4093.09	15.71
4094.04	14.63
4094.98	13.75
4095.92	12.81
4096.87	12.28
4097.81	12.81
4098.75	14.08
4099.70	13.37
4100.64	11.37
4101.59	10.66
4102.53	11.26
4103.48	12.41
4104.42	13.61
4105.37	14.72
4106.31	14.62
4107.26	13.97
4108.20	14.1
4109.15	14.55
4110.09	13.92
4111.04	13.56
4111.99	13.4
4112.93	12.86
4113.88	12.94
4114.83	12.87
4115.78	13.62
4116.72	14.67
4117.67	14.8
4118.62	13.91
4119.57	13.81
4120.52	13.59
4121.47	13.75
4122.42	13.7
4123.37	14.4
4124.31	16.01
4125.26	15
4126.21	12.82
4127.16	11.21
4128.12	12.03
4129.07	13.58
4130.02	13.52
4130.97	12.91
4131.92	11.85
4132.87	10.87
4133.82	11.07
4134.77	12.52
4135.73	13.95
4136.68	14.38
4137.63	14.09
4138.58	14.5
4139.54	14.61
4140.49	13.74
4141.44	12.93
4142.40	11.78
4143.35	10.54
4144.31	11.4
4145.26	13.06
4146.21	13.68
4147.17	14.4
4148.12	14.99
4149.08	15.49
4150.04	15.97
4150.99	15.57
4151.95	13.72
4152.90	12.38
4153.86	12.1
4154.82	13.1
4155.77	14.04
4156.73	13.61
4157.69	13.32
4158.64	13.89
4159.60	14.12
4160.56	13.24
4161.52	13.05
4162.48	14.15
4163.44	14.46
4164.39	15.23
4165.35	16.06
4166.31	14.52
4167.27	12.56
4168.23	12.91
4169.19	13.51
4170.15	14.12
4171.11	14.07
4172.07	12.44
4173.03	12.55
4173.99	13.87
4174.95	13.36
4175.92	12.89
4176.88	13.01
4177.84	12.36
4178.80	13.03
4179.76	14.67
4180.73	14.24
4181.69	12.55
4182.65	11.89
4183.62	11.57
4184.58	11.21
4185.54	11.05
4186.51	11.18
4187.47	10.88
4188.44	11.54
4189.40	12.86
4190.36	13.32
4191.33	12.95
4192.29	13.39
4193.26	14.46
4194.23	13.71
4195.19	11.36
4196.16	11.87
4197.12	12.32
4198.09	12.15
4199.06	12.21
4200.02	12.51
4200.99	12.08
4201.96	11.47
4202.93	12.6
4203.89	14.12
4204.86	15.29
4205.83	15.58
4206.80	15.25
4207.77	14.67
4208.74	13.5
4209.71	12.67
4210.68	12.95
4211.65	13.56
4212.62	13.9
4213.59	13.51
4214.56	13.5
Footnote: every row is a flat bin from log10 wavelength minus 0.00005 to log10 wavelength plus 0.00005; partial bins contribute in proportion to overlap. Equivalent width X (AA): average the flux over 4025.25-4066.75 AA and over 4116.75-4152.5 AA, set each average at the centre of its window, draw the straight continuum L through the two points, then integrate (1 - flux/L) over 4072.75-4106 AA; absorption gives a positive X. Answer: -1.7 AA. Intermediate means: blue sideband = 12.8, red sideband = 13.5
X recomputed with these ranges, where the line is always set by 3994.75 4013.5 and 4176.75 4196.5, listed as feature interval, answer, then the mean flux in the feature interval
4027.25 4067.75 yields 0.2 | 12.7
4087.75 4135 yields -3.5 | 13.6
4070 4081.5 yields -0.6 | 13.4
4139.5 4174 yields -2.9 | 13.6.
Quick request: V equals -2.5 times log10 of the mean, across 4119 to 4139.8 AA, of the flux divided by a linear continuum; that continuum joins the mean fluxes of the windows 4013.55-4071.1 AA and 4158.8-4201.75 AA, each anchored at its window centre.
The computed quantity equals -0.04 mag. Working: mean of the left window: 12.8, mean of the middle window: 13.4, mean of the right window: 13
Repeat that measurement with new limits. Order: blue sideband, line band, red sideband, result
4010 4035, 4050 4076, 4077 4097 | 0.085 mag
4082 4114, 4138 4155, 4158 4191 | -0.014 mag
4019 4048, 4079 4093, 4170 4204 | -0.154 mag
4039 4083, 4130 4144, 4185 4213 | 0.001 mag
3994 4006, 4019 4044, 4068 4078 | -0.065 mag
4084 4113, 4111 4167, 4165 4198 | -0.014 mag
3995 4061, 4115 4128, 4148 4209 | -0.055 mag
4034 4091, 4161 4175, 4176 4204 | -0.098 mag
